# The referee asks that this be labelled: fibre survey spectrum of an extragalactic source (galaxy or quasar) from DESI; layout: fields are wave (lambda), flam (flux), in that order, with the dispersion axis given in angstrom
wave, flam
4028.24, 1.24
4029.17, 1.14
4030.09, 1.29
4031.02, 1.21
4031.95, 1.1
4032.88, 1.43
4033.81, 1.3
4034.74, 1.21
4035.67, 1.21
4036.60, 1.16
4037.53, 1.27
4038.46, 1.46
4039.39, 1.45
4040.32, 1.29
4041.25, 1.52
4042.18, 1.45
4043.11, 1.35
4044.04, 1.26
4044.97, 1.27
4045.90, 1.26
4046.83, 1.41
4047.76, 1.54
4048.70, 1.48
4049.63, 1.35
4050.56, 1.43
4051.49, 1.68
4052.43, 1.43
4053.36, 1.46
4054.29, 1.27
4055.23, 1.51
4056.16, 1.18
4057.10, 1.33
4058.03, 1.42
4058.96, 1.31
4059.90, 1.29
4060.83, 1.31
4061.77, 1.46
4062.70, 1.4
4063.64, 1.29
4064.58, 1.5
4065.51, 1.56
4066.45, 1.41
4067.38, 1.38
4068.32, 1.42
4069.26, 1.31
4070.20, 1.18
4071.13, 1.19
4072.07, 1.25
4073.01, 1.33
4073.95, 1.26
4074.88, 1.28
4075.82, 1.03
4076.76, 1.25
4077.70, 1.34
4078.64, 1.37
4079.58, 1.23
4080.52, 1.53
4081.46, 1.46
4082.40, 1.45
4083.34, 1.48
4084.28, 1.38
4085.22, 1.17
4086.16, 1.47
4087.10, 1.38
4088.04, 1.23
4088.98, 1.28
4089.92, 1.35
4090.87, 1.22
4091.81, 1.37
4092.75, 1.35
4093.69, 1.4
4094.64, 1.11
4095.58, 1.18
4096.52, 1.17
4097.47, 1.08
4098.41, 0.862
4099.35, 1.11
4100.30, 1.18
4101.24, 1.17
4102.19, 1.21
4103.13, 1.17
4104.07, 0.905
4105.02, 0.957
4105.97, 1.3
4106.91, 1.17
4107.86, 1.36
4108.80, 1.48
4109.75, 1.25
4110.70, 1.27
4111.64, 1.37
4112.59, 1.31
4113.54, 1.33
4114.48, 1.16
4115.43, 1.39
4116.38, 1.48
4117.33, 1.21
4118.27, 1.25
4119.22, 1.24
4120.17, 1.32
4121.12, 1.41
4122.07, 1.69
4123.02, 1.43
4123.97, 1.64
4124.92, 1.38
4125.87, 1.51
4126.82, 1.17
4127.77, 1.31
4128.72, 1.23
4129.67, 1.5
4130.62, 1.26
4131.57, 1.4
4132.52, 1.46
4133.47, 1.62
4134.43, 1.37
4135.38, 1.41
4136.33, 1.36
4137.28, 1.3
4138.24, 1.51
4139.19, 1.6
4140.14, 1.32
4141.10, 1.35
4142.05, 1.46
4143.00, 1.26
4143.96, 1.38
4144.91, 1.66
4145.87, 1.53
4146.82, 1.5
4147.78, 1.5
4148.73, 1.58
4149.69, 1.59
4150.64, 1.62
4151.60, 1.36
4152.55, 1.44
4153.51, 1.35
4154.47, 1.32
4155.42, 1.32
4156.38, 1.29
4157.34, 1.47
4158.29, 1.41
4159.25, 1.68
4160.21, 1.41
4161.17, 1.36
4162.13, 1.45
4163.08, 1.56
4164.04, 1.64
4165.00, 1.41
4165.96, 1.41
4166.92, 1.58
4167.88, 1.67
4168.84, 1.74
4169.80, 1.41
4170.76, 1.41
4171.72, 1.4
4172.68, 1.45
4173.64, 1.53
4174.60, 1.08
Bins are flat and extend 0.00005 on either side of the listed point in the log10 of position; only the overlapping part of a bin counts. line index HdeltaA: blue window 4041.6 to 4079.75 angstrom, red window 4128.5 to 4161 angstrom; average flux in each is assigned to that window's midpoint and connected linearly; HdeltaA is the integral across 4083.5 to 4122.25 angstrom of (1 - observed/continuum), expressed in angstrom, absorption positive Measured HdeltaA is 3.8 angstrom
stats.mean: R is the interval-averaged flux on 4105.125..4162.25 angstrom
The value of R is 1.4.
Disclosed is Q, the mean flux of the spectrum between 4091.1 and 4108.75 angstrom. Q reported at 1.18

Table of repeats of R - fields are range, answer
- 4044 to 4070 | 1.39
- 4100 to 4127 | 1.3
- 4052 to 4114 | 1.29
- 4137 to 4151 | 1.48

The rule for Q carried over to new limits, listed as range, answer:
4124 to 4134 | 1.4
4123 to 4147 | 1.42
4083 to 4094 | 1.34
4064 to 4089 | 1.34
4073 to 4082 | 1.31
